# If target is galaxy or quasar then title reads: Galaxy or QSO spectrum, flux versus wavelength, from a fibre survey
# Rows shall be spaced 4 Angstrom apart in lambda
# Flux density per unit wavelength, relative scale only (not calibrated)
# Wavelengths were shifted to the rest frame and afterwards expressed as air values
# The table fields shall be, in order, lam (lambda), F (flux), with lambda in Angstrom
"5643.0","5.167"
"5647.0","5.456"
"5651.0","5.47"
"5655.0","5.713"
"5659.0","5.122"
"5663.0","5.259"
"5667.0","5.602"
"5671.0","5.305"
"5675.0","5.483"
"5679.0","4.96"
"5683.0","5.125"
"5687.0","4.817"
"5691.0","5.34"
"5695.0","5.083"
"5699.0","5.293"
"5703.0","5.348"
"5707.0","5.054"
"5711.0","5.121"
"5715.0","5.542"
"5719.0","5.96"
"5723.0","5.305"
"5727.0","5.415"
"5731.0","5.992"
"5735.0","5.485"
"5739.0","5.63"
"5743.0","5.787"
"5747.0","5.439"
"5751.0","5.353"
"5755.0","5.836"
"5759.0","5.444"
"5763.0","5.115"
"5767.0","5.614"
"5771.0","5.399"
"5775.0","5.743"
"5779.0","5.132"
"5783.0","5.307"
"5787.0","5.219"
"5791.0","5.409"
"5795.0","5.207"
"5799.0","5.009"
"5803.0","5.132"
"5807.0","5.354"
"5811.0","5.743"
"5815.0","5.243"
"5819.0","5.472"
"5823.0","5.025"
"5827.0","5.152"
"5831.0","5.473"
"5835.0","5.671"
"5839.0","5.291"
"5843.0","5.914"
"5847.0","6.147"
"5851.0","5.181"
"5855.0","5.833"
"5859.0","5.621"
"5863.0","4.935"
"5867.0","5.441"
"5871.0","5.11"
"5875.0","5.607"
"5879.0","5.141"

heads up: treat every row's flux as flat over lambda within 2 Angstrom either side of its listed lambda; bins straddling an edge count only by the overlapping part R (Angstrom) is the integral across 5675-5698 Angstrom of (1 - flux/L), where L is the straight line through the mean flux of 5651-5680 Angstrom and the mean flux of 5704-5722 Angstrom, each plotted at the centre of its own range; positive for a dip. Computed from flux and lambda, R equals 1.18 Angstrom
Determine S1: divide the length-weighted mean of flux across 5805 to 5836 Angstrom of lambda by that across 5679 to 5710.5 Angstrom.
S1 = 1.0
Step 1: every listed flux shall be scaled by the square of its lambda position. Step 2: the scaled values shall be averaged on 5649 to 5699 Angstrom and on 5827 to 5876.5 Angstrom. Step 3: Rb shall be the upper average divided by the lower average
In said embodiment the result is 1.1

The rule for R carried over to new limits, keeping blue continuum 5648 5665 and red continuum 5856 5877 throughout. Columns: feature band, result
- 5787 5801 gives 0.4 Angstrom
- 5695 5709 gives 0.5 Angstrom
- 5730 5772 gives -1.3 Angstrom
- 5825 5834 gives 0.0 Angstrom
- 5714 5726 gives -0.5 Angstrom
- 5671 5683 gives 0.4 Angstrom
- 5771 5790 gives 0.1 Angstrom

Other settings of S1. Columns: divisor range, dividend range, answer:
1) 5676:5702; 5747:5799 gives 1.05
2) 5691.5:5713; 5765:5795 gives 1.04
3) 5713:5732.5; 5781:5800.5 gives 0.93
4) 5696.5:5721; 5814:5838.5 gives 0.99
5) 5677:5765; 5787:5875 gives 1.00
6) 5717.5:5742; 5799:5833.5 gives 0.94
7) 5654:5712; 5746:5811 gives 1.03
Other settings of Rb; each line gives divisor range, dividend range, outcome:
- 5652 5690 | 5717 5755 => 1.09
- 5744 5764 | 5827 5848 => 1.06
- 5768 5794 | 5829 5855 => 1.07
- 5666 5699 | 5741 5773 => 1.08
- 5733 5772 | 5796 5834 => 0.98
